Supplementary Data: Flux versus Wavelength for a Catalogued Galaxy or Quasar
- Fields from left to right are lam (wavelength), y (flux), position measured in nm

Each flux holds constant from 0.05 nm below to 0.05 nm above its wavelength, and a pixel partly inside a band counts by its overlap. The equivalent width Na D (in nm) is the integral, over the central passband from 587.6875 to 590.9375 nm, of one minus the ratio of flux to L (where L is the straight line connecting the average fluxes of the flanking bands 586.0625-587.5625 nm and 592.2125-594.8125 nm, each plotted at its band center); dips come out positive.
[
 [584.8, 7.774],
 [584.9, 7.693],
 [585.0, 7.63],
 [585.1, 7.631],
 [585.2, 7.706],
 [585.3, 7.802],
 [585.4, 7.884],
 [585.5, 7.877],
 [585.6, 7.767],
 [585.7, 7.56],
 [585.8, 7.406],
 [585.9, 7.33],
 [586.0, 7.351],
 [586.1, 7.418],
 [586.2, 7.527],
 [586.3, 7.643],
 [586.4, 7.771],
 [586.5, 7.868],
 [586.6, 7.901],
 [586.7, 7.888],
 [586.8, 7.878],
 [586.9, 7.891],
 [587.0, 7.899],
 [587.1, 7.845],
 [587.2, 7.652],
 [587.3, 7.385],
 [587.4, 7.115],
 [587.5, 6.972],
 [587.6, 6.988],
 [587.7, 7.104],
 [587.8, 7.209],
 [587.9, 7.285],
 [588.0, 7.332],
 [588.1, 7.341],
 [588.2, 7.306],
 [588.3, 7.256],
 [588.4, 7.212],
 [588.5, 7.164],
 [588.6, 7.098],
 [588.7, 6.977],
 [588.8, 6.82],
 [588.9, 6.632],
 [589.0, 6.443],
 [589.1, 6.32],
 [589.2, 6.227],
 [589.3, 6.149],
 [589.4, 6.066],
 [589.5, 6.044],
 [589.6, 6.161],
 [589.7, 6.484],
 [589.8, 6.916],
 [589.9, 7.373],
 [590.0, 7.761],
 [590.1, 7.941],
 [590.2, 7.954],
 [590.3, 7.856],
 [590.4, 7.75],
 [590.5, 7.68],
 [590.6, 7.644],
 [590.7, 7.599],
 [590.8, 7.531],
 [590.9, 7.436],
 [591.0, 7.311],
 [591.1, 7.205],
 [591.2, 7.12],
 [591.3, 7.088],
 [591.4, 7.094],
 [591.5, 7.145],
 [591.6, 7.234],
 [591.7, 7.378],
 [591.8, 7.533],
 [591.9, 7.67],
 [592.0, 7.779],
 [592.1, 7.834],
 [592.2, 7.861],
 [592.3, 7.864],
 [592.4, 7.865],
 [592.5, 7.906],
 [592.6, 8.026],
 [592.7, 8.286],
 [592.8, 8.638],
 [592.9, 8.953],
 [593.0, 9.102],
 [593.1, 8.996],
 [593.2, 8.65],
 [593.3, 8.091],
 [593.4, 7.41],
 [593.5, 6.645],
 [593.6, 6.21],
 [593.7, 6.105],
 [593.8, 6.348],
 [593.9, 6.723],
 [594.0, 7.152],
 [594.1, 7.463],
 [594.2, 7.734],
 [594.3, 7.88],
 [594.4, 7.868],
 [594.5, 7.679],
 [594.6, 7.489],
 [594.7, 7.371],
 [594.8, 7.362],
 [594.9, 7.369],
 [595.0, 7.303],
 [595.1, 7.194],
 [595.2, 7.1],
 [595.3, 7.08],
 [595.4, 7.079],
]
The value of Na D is 0.24 nm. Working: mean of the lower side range 7.64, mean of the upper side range 7.69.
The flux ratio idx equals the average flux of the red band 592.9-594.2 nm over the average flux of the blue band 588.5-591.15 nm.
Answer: 1.06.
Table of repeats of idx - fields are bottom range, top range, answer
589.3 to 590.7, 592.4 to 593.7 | 1.11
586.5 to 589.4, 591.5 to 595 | 1.07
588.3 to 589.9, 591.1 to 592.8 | 1.15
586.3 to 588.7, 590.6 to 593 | 1.03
